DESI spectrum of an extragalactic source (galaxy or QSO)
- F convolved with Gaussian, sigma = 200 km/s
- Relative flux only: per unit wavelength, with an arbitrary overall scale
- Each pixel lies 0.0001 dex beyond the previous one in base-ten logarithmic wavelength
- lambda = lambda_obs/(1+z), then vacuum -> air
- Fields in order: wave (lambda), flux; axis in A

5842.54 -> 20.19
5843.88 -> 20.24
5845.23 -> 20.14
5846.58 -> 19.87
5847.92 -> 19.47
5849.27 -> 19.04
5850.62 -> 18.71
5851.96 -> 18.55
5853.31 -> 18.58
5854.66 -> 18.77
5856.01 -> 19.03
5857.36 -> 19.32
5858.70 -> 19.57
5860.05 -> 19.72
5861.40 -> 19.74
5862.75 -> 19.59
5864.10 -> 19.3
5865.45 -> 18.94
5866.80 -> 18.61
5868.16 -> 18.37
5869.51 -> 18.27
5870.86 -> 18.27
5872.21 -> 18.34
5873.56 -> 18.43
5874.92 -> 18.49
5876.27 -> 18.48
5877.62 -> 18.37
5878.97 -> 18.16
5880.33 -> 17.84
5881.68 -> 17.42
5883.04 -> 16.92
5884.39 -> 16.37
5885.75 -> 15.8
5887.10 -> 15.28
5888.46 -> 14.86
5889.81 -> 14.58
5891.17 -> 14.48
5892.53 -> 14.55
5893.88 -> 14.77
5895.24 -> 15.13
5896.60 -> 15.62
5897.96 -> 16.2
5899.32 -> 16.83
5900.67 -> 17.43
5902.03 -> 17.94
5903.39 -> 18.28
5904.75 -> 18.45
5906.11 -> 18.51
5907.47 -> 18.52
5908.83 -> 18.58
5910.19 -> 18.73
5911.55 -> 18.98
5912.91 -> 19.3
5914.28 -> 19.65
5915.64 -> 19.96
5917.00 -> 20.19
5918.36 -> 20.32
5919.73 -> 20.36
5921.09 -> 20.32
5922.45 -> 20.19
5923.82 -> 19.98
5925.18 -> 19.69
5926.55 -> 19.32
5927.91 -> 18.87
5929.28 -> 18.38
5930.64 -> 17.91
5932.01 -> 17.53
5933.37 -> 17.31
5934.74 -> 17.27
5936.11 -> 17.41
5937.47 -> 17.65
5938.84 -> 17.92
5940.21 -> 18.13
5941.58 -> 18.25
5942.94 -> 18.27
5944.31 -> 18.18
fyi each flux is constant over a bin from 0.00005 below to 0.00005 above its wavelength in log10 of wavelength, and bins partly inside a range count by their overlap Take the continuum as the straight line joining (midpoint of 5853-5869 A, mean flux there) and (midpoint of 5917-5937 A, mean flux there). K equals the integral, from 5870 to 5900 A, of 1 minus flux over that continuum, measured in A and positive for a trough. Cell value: 3.9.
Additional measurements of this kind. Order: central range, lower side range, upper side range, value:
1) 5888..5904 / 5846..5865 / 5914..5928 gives 3.1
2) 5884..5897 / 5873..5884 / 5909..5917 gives 2.4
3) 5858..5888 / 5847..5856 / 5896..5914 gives 0.6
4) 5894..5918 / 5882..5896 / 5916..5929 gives -0.6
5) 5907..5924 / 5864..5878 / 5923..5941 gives -1.2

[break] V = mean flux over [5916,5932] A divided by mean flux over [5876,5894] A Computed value 1.20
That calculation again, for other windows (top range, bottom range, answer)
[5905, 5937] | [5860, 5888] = 1.05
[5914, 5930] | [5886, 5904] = 1.25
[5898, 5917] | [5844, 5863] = 0.96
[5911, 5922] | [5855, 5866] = 1.03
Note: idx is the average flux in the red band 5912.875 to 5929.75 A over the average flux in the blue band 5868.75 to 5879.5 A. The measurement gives 1.1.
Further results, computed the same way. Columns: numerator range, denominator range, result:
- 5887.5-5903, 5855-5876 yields 0.83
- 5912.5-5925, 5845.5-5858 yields 1.05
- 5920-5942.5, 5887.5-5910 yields 1.12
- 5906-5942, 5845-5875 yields 0.99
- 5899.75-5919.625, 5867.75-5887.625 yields 1.07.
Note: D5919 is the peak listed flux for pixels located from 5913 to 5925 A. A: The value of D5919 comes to 20.36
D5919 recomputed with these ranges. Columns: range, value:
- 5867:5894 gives 18.49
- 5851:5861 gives 19.72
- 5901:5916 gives 19.96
